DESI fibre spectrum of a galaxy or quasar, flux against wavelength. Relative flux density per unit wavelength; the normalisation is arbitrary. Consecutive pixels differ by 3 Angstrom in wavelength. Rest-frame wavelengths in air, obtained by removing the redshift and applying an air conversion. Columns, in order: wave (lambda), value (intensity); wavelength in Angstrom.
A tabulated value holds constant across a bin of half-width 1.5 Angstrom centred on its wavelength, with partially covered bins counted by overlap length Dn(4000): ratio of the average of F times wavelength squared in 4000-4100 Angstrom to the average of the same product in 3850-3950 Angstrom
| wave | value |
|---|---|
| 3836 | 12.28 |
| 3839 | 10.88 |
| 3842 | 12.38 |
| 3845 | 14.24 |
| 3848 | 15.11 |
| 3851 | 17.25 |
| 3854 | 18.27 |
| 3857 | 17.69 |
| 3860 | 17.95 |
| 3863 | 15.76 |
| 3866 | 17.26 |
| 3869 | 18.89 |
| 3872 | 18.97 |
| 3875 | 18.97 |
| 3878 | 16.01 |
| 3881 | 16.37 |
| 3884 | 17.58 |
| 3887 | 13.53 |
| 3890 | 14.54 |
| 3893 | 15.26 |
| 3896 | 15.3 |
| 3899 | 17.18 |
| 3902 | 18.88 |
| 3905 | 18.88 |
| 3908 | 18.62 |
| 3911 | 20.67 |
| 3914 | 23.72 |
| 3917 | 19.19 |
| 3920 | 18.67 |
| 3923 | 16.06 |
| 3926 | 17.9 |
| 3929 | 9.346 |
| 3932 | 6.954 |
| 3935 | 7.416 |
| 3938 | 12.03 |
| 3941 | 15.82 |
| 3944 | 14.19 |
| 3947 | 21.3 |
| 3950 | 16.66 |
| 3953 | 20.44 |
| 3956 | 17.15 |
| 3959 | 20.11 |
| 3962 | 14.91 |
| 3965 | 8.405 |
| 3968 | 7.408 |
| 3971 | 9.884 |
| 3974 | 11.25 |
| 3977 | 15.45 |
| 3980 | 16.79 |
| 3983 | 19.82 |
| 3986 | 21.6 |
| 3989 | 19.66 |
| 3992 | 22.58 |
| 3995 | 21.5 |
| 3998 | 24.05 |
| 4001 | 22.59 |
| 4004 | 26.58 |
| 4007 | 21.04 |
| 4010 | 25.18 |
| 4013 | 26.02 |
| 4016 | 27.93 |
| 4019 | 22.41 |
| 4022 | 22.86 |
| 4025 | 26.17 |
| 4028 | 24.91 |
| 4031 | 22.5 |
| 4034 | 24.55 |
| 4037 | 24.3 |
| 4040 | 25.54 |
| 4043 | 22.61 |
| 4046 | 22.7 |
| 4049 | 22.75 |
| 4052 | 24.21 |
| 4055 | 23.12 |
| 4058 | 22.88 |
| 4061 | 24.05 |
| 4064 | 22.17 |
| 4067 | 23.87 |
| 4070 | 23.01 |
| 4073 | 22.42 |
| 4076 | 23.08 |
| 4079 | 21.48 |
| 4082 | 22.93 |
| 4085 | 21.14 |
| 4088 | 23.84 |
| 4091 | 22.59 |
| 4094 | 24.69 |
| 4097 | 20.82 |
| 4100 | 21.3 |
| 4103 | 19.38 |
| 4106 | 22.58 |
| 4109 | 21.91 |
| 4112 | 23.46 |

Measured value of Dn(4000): 1.5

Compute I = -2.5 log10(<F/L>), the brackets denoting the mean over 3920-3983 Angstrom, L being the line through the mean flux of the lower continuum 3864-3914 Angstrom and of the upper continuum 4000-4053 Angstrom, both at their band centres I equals 0.40 mag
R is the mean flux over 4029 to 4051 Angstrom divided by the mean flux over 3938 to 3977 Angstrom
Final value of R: 1.60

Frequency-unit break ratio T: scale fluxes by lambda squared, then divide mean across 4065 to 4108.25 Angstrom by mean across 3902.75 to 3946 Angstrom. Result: 1.54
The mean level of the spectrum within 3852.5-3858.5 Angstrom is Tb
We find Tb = 18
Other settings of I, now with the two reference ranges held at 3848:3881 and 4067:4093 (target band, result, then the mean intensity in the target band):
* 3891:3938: 0.16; 16.1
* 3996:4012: -0.15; 23.9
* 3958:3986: 0.39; 14.1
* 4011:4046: -0.14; 24.5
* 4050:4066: -0.05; 23.3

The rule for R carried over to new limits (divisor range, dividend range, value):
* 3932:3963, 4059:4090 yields 1.46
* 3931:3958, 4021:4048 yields 1.61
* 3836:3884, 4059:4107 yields 1.38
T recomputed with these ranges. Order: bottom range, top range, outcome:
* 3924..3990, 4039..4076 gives 1.66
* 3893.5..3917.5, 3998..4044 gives 1.37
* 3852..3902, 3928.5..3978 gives 0.83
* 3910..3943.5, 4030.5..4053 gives 1.66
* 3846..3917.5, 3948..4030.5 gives 1.19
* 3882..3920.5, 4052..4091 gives 1.40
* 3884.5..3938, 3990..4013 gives 1.54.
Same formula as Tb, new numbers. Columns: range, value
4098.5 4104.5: 20.3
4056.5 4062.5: 23.5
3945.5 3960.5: 19.1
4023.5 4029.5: 25.5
